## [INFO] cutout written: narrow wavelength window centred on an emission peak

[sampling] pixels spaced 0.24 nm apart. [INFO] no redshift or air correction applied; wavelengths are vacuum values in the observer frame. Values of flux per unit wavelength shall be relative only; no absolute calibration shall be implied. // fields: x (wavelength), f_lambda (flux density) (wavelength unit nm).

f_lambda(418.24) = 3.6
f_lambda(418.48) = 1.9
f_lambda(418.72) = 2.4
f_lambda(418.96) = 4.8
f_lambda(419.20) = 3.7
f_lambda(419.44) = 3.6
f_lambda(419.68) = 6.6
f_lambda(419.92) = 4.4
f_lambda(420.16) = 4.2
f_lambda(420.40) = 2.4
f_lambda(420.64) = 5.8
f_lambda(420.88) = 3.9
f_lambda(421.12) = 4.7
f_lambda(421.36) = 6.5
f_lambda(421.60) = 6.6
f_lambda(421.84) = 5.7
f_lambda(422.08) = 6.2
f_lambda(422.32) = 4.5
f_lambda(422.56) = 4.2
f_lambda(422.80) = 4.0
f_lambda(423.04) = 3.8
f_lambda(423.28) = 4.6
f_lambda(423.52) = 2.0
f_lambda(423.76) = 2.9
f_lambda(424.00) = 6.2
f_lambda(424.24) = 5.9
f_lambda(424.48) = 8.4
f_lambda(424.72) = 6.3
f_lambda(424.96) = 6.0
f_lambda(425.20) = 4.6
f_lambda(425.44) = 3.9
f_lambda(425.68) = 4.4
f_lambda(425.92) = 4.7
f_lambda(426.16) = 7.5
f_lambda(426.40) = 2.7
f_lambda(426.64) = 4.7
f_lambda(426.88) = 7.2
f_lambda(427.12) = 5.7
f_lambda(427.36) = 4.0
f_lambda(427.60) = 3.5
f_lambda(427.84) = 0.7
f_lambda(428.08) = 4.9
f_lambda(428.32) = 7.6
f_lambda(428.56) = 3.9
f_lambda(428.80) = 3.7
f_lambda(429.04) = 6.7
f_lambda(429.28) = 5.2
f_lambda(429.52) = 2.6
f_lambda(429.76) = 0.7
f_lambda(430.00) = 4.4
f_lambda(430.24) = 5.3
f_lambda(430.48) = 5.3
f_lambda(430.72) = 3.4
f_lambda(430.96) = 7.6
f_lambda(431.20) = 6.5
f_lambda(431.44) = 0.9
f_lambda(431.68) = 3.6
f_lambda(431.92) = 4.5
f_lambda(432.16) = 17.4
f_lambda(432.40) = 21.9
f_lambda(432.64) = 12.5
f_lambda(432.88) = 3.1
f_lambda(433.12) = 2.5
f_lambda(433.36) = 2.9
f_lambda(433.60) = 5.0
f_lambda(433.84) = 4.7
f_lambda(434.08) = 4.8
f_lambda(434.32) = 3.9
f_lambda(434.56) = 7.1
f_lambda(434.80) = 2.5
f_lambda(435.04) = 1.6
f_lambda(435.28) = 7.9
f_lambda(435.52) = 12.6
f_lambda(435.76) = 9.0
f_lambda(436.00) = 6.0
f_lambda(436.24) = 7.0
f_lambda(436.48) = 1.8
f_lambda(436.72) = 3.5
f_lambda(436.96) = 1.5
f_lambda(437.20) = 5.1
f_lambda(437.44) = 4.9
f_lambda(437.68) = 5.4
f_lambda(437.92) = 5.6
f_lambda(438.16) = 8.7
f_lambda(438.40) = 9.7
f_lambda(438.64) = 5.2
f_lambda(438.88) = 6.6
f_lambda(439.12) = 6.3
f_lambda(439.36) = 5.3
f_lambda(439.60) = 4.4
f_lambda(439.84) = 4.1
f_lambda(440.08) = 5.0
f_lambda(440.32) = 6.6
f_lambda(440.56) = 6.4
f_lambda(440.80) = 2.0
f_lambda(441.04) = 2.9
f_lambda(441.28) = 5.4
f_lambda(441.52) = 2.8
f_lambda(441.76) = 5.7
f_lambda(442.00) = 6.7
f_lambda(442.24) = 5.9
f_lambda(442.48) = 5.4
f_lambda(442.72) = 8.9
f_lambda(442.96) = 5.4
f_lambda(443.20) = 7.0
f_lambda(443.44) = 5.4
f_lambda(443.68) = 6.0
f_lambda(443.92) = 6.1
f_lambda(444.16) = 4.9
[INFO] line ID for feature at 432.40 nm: [O II]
